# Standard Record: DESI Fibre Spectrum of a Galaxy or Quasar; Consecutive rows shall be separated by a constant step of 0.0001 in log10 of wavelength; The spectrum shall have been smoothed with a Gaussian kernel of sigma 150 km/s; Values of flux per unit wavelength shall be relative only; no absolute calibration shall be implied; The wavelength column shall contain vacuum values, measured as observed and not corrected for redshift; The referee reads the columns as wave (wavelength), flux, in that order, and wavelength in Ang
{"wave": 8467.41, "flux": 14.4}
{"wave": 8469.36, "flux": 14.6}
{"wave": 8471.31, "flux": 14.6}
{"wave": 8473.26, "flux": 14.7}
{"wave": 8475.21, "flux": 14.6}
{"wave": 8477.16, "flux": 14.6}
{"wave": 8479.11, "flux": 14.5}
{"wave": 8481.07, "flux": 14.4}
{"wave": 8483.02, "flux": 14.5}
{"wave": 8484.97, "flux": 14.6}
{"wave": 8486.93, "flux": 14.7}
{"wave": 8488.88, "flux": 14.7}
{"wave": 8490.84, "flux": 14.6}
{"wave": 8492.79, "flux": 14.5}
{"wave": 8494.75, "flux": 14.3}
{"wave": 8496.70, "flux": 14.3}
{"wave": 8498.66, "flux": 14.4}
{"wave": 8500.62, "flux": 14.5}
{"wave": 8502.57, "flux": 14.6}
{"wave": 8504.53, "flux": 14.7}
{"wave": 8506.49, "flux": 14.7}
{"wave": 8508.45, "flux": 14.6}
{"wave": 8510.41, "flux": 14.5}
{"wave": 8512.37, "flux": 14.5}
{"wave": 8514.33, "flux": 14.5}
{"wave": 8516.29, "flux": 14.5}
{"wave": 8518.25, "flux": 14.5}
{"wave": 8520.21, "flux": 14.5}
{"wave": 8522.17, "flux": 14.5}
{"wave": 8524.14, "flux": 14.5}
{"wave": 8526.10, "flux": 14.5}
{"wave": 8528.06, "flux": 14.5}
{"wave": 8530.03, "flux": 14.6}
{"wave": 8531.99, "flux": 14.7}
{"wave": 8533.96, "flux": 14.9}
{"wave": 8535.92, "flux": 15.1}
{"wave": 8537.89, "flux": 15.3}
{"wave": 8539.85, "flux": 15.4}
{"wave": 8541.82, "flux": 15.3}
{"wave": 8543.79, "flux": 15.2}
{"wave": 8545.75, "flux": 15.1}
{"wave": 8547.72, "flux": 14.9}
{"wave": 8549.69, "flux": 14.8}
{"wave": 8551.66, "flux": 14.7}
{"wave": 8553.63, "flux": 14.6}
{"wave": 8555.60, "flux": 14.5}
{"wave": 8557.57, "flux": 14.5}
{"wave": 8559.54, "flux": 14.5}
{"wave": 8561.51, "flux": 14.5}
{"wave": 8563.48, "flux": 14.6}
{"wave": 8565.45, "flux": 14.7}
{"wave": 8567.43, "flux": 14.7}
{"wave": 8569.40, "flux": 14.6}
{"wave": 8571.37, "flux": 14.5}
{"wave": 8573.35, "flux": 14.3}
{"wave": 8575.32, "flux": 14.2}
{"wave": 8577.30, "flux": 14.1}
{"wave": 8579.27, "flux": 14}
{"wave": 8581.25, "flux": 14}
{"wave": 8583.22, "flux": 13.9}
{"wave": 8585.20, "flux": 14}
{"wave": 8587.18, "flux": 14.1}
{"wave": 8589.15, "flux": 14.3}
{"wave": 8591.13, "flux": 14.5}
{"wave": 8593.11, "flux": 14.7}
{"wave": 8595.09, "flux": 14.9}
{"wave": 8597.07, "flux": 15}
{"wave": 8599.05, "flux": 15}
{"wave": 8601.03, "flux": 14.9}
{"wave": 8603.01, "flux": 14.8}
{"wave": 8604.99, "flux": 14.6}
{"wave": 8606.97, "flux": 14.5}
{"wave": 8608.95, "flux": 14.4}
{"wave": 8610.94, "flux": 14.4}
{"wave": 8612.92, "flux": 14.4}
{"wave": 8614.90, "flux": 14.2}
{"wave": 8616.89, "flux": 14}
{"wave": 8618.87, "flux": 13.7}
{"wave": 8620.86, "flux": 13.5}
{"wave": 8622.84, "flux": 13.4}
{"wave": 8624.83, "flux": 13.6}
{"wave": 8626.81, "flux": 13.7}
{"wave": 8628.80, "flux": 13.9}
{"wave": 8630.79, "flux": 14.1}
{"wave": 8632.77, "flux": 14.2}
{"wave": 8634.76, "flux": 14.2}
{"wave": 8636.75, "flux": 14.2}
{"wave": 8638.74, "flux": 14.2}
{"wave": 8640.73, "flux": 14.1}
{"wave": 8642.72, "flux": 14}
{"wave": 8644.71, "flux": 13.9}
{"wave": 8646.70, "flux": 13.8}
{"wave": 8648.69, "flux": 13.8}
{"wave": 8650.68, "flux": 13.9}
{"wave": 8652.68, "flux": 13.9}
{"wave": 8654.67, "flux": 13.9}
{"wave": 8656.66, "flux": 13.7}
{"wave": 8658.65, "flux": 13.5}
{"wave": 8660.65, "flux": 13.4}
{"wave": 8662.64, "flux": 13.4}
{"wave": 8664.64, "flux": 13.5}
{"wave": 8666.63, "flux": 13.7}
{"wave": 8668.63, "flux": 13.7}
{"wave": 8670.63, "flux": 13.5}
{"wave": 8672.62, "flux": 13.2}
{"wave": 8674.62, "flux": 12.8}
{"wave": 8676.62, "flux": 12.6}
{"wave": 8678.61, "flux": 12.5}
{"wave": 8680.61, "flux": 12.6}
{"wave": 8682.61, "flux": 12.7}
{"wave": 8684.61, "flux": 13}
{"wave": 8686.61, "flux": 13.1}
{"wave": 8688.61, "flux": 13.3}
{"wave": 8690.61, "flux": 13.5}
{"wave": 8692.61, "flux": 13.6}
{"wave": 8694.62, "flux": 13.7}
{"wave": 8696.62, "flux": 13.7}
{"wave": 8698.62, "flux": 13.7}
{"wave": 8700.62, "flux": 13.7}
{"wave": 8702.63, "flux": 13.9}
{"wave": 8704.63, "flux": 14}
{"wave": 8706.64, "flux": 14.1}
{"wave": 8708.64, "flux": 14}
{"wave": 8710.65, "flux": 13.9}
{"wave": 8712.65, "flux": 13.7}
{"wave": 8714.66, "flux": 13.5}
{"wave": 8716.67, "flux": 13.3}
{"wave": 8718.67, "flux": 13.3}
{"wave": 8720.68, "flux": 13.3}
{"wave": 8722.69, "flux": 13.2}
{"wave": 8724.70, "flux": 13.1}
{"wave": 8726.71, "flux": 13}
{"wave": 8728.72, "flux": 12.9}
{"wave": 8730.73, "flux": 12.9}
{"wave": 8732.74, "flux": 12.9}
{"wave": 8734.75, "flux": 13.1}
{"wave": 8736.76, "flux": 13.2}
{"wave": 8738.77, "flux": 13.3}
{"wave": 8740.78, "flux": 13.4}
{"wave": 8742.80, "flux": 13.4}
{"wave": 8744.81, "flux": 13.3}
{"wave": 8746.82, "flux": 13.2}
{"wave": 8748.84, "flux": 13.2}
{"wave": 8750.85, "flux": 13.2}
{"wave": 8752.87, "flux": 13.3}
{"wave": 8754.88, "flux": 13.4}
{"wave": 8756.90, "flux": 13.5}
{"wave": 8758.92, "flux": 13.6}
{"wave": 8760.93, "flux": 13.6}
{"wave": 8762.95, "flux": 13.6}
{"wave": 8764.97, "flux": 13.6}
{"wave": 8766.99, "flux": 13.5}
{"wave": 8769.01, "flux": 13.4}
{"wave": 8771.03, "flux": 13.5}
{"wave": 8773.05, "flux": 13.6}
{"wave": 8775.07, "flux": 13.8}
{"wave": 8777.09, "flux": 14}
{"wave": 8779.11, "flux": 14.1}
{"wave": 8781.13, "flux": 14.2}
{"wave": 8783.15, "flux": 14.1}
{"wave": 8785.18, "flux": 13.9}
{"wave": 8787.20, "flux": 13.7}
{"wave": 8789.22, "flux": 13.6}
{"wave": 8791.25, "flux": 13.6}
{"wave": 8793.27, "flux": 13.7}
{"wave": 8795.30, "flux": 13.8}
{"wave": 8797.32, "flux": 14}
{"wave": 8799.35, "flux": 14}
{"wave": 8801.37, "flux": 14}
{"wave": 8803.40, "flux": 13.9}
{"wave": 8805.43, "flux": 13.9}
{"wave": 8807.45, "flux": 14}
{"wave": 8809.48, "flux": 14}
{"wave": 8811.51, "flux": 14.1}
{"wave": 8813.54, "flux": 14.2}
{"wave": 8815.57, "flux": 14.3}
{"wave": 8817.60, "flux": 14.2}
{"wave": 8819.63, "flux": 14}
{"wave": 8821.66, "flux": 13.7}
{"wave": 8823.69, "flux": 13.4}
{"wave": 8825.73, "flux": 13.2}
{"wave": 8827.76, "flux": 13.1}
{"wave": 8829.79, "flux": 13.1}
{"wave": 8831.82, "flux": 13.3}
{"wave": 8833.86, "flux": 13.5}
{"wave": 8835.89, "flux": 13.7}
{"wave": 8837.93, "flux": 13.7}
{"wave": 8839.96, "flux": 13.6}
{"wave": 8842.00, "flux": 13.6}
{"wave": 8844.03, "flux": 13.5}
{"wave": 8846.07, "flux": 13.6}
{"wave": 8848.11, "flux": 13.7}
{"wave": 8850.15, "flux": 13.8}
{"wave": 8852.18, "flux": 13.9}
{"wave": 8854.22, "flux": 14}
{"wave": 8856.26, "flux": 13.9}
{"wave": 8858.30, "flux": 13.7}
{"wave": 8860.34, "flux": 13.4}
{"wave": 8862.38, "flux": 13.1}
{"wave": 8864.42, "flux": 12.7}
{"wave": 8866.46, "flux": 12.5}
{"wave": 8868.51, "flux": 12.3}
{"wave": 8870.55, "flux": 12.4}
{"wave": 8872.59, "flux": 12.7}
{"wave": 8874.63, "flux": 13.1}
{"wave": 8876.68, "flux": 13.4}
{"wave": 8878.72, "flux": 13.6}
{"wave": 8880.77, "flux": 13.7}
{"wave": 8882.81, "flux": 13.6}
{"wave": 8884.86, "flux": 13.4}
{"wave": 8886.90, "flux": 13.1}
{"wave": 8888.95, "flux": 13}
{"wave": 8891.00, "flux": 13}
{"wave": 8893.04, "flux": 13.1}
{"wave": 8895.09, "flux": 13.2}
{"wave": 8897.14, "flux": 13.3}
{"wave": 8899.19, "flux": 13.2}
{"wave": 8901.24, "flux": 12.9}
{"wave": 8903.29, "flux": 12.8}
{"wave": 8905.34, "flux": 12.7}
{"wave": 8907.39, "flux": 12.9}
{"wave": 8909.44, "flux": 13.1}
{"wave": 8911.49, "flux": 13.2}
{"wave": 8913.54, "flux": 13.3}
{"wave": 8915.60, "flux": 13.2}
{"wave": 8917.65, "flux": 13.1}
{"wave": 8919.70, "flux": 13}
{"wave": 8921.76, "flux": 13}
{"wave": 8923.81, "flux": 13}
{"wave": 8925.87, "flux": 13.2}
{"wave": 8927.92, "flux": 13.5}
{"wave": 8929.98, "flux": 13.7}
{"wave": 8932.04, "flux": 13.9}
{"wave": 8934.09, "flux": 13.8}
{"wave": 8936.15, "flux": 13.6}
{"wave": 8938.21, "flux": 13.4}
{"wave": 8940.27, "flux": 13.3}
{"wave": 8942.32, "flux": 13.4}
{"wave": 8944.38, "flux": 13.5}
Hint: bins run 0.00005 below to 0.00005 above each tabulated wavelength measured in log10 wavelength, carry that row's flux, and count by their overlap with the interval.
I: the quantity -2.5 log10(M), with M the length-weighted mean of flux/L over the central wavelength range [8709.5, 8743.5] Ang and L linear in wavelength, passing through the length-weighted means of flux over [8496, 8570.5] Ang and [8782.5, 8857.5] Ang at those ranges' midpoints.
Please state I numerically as 0.06 mag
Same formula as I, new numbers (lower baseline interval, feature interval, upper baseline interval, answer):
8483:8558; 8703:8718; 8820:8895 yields 0.01 mag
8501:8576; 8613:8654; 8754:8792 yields 0.03 mag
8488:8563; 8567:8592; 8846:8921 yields 0.02 mag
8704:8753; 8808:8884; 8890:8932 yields -0.02 mag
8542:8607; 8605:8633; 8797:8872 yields 0.03 mag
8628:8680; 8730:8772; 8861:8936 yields 0.01 mag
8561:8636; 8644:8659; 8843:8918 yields 0.02 mag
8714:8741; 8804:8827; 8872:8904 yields -0.06 mag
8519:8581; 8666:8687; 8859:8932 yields 0.09 mag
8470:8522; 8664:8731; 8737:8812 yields 0.04 mag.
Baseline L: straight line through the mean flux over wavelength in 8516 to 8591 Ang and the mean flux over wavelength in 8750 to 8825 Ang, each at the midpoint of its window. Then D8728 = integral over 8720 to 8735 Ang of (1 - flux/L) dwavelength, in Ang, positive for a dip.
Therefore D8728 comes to 1.0 Ang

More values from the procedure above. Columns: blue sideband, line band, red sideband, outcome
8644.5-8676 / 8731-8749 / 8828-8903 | 0.4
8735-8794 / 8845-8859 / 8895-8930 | -0.5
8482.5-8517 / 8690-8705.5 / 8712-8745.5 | -0.4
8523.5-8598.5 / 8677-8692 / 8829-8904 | 1.2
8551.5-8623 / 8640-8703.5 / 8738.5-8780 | 2.2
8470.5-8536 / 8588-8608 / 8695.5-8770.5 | -0.9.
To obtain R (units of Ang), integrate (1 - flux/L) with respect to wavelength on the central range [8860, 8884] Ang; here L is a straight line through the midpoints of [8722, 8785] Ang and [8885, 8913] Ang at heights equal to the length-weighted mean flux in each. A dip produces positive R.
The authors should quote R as 0.2 Ang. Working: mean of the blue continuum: 13.4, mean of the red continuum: 13.1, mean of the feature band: 13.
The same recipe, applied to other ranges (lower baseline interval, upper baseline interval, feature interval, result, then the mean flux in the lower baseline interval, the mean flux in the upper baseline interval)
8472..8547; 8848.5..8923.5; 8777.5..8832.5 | -1.33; 14.7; 13.2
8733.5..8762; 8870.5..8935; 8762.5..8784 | -0.73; 13.3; 13.2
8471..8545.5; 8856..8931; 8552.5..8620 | -0.39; 14.7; 13.1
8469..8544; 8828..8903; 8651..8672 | 0.66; 14.6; 13.3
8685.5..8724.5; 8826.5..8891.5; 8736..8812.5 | -1.07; 13.6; 13.3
